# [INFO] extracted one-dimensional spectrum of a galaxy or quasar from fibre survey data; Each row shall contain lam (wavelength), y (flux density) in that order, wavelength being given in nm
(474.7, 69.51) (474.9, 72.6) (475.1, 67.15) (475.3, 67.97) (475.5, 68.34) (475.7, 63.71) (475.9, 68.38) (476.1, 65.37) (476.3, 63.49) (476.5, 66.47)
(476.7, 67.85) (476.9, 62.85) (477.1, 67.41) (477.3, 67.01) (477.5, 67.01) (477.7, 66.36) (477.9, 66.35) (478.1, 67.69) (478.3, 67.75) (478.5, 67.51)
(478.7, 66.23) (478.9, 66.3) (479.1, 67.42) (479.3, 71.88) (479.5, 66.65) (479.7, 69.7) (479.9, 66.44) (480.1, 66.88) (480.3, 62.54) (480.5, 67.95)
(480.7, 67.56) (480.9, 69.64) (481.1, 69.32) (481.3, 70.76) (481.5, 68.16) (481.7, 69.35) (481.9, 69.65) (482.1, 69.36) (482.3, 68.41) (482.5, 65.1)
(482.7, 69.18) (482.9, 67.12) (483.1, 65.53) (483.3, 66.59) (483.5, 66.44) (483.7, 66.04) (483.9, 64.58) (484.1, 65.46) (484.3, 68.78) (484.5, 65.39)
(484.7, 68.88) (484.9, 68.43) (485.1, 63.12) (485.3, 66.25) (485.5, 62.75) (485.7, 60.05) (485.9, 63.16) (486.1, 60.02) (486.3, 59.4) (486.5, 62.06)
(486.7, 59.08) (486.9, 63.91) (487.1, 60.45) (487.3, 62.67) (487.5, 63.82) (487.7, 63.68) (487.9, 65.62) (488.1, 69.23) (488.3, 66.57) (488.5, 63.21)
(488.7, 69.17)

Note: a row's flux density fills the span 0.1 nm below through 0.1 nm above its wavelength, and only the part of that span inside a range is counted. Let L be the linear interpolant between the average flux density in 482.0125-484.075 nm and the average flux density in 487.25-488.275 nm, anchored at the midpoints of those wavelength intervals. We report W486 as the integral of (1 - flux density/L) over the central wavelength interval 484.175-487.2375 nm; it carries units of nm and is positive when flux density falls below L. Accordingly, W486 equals 0.114 nm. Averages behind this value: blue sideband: 66.8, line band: 63.5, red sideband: 65.2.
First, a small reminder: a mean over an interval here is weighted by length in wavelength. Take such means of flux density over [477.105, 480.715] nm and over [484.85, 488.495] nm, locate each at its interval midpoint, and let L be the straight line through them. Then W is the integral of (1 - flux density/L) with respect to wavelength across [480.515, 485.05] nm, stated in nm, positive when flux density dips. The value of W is -0.17 nm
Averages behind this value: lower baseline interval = 67.2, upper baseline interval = 63.3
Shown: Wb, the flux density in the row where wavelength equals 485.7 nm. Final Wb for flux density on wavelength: 60.05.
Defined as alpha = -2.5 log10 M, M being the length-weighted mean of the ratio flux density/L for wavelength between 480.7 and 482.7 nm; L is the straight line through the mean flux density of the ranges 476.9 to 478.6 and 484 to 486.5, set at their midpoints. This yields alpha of -0.05 mag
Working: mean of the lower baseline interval 66.9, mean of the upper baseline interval 64.2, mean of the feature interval 68.8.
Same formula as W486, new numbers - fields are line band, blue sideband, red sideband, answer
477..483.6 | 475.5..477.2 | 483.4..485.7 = -0.182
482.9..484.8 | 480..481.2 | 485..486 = -0.058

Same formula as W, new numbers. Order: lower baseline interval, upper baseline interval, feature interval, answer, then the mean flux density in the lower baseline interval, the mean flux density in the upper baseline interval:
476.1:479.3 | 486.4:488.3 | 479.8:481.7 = -0.06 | 66.6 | 63.6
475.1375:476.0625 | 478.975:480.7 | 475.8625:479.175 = 0.03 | 67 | 67.4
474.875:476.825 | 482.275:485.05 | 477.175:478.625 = -0.01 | 66.9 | 66.7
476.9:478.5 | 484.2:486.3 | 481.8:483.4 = -0.06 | 66.8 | 64.4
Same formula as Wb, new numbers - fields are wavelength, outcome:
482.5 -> 65.1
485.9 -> 63.16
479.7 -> 69.7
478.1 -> 67.69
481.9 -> 69.65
